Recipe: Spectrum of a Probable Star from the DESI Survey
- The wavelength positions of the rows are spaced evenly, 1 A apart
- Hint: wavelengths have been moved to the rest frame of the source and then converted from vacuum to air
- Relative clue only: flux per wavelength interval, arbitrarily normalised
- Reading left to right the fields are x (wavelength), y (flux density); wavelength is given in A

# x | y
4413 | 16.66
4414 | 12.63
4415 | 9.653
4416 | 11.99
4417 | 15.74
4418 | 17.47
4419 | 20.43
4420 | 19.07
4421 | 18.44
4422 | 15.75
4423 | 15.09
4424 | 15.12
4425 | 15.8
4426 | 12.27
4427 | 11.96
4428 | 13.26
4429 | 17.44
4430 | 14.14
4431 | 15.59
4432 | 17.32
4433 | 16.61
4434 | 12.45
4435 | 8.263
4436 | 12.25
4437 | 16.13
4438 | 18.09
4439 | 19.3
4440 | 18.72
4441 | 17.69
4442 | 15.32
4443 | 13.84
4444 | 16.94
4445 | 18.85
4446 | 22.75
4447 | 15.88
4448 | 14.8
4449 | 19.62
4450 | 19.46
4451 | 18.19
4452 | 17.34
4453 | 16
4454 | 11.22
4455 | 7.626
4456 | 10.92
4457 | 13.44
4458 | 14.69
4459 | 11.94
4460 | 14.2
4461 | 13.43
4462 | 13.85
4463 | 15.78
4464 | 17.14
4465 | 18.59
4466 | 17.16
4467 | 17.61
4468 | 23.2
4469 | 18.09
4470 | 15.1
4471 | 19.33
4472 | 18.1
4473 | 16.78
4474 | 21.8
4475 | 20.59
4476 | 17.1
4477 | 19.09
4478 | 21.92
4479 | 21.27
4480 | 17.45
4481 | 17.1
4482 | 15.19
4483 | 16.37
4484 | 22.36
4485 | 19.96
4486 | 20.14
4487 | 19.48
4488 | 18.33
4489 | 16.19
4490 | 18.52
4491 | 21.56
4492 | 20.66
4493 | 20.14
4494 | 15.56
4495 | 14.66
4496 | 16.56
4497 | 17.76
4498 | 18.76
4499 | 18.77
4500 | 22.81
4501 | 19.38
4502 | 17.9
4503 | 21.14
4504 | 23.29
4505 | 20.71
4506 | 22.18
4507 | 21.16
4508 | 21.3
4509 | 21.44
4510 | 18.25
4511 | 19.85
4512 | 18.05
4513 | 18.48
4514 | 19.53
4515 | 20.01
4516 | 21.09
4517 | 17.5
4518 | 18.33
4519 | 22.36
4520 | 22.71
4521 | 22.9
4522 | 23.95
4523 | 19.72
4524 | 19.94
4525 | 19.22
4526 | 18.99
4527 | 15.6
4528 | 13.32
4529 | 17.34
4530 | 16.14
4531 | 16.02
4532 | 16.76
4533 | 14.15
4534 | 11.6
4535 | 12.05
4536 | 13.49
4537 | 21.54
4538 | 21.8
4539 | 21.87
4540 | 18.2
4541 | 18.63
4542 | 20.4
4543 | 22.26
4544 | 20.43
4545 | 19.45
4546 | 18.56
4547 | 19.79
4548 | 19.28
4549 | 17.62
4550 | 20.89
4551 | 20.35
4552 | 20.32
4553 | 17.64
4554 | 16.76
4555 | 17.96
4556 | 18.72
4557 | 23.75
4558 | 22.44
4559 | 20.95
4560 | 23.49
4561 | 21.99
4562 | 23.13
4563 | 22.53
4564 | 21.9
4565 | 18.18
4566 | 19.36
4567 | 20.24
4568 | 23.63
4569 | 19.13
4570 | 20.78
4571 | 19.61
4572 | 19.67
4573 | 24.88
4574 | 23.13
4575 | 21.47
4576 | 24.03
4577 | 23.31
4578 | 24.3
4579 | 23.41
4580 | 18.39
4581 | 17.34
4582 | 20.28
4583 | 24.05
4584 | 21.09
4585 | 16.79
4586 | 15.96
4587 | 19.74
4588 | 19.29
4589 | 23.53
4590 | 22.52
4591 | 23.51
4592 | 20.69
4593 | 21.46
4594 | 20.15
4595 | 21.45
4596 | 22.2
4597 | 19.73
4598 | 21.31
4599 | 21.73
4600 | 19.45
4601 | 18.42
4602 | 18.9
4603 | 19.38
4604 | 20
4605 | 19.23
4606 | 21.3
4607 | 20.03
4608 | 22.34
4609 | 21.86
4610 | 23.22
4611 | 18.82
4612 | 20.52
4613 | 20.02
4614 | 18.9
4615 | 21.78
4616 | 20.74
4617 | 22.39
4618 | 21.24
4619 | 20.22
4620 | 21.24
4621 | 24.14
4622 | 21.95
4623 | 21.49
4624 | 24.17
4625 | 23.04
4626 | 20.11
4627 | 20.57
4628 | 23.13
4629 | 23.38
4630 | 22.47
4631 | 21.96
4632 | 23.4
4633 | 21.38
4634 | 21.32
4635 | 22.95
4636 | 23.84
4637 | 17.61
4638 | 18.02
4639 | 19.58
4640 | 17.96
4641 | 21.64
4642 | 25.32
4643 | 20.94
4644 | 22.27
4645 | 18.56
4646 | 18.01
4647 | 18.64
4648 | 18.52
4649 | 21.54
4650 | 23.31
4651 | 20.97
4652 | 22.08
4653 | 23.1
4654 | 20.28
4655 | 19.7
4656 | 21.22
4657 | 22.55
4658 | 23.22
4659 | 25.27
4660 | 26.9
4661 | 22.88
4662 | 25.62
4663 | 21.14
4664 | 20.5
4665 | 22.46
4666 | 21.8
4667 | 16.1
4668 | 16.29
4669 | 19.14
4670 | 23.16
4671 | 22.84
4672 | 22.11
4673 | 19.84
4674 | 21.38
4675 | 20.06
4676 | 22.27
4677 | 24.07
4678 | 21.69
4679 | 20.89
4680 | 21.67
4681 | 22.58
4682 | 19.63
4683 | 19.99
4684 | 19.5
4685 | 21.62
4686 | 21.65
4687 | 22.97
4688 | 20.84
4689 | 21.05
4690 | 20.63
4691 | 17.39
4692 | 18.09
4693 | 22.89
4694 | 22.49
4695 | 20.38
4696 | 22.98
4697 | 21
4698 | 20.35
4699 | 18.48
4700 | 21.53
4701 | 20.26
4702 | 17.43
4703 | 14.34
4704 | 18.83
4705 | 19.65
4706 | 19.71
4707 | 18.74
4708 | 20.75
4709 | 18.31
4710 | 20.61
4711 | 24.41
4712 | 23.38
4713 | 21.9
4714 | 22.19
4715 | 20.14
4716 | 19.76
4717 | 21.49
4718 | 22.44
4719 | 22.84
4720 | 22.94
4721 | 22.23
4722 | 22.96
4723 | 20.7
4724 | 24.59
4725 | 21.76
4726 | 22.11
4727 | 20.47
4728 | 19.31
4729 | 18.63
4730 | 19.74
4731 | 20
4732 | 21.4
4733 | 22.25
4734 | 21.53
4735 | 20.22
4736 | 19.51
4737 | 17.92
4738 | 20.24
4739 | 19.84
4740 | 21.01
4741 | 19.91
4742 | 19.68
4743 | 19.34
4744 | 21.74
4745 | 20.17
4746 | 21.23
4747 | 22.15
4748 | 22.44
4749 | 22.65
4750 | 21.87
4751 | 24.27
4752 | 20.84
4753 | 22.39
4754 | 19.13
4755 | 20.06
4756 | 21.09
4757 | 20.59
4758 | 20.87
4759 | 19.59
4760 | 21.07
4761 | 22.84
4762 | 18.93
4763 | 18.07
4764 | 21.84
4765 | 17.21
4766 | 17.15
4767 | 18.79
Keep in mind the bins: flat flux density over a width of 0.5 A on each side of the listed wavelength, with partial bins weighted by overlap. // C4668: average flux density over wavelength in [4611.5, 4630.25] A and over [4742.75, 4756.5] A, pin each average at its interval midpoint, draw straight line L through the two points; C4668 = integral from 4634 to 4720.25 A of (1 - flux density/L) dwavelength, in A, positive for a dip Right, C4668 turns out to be 2.2 A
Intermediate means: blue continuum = 21.6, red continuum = 21.4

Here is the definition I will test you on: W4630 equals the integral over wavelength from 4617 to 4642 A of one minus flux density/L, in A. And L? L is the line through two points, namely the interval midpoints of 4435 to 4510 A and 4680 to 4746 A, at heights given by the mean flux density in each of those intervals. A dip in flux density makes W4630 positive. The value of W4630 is -2.5 A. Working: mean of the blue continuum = 17.7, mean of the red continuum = 20.7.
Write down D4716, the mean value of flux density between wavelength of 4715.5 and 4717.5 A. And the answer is 20.6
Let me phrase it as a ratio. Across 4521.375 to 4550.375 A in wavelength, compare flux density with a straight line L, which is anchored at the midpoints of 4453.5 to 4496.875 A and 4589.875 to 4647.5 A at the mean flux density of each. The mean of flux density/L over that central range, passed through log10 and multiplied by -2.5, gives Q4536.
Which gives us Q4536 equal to 0.035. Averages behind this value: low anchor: 17.2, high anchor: 21.1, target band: 18.3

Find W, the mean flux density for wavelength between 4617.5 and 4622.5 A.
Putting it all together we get 21.8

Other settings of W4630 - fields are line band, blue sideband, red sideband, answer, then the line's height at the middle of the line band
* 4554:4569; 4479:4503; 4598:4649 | -0.91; 19.9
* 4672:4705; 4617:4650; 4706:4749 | 0.86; 21.1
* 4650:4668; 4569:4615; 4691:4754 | -0.99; 20.8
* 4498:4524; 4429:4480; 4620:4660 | -3.45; 18.1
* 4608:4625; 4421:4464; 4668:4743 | -2.31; 18.9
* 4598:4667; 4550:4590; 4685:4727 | -1.42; 20.9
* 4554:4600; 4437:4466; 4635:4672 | -4.54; 19.2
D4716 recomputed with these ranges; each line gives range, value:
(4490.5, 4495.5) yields 18.5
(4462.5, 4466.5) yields 17.2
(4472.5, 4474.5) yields 19.3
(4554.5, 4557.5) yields 20.1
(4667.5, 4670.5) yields 19.5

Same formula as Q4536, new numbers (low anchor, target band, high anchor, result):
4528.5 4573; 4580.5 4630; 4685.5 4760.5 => -0.06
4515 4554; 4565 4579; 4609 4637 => -0.09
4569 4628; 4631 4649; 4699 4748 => 0.01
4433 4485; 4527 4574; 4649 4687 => -0.03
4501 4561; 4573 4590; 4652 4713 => -0.07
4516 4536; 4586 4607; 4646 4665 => -0.03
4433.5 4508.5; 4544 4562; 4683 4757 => -0.08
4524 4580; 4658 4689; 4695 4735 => -0.05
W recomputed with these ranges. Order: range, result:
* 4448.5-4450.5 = 19.5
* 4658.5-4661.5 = 25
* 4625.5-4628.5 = 21.3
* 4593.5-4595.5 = 20.8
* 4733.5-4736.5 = 20.4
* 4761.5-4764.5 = 19.6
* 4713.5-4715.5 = 21.2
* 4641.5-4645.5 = 21.8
